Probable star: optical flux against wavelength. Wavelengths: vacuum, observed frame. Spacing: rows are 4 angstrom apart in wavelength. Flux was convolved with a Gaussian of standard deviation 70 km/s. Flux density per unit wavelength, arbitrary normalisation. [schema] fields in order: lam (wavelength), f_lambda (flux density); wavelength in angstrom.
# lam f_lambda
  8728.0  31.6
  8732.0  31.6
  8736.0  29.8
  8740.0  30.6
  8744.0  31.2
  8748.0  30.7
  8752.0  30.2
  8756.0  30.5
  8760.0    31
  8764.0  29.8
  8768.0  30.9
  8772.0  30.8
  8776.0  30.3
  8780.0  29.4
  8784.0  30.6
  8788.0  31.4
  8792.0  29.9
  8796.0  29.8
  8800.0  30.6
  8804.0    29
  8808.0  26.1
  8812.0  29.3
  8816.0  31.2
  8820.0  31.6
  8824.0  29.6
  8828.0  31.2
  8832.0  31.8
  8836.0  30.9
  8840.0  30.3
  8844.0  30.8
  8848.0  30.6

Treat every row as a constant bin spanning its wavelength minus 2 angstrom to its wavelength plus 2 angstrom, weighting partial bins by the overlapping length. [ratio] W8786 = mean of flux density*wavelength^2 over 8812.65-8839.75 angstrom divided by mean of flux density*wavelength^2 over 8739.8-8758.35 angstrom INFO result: 1.03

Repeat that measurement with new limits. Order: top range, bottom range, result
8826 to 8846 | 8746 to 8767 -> 1.04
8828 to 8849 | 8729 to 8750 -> 1.03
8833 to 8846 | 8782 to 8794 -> 1.02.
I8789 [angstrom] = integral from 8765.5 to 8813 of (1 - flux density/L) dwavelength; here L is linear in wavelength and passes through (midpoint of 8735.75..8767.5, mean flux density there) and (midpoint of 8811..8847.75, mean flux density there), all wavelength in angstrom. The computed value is 1.23 angstrom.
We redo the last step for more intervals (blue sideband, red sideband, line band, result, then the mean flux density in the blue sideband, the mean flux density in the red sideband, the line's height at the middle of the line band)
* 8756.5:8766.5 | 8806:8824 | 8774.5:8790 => -0.17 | 30.4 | 29.6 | 30.1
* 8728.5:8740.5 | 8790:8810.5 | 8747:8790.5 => -0.87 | 30.8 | 29.1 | 29.9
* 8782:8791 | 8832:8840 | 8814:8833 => -0.06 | 30.9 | 31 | 31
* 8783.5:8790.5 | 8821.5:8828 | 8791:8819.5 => 1.05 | 31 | 30.2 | 30.6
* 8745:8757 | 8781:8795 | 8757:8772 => -0.04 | 30.5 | 30.5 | 30.5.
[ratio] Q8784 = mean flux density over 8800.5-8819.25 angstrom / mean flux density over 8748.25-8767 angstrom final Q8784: 1.0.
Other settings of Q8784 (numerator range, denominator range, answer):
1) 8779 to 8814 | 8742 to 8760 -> 0.96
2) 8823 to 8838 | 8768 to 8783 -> 1.02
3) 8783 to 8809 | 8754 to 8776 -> 0.97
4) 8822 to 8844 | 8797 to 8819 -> 1.05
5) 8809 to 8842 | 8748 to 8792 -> 1.00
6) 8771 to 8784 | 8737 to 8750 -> 0.98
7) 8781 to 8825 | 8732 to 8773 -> 0.98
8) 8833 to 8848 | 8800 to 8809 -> 1.08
